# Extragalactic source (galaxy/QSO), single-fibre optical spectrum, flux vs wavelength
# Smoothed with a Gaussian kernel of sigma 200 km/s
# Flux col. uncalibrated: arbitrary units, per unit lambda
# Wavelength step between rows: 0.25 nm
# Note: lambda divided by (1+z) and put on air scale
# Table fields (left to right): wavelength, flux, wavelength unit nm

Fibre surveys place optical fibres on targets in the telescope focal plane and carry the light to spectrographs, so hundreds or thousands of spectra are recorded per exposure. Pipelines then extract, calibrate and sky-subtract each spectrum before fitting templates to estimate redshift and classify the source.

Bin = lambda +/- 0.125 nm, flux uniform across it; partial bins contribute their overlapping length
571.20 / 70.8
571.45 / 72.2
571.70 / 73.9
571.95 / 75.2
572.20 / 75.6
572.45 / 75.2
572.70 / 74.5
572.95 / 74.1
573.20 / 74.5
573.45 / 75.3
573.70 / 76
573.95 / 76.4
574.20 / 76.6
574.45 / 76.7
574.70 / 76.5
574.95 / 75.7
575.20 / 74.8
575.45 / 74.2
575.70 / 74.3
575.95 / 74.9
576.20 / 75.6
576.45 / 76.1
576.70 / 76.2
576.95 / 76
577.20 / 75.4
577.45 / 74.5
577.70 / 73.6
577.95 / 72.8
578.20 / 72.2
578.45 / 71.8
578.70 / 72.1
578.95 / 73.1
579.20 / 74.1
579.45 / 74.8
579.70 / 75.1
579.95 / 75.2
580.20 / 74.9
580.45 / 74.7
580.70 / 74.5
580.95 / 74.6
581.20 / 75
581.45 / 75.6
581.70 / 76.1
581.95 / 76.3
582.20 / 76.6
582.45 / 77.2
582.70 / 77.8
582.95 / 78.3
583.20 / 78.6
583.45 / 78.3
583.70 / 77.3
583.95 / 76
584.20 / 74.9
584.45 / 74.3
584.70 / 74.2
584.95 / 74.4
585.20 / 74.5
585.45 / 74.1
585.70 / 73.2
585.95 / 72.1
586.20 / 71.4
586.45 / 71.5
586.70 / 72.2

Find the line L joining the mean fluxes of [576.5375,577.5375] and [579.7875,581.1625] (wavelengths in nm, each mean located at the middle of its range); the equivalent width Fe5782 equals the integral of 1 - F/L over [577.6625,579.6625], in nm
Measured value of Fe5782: 0.06 nm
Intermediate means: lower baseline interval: 75.6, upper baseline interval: 74.8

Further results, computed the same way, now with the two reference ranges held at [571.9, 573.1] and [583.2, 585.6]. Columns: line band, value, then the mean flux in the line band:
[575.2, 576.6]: 0.001 nm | 75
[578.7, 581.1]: 0.026 nm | 74.4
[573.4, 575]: -0.027 nm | 76.2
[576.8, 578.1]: 0.012 nm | 74.5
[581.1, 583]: -0.030 nm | 76.6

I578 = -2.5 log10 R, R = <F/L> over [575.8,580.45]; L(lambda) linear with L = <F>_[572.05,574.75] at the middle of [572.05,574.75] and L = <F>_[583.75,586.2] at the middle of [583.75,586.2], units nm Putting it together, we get 0.01 mag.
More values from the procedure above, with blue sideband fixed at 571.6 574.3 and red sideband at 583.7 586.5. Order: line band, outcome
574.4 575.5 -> -0.009 mag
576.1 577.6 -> -0.012 mag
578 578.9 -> 0.036 mag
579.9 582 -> -0.012 mag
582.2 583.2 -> -0.051 mag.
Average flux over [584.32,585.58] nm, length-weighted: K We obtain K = 74.3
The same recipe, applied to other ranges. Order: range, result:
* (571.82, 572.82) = 75.1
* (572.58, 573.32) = 74.4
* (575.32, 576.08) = 74.5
